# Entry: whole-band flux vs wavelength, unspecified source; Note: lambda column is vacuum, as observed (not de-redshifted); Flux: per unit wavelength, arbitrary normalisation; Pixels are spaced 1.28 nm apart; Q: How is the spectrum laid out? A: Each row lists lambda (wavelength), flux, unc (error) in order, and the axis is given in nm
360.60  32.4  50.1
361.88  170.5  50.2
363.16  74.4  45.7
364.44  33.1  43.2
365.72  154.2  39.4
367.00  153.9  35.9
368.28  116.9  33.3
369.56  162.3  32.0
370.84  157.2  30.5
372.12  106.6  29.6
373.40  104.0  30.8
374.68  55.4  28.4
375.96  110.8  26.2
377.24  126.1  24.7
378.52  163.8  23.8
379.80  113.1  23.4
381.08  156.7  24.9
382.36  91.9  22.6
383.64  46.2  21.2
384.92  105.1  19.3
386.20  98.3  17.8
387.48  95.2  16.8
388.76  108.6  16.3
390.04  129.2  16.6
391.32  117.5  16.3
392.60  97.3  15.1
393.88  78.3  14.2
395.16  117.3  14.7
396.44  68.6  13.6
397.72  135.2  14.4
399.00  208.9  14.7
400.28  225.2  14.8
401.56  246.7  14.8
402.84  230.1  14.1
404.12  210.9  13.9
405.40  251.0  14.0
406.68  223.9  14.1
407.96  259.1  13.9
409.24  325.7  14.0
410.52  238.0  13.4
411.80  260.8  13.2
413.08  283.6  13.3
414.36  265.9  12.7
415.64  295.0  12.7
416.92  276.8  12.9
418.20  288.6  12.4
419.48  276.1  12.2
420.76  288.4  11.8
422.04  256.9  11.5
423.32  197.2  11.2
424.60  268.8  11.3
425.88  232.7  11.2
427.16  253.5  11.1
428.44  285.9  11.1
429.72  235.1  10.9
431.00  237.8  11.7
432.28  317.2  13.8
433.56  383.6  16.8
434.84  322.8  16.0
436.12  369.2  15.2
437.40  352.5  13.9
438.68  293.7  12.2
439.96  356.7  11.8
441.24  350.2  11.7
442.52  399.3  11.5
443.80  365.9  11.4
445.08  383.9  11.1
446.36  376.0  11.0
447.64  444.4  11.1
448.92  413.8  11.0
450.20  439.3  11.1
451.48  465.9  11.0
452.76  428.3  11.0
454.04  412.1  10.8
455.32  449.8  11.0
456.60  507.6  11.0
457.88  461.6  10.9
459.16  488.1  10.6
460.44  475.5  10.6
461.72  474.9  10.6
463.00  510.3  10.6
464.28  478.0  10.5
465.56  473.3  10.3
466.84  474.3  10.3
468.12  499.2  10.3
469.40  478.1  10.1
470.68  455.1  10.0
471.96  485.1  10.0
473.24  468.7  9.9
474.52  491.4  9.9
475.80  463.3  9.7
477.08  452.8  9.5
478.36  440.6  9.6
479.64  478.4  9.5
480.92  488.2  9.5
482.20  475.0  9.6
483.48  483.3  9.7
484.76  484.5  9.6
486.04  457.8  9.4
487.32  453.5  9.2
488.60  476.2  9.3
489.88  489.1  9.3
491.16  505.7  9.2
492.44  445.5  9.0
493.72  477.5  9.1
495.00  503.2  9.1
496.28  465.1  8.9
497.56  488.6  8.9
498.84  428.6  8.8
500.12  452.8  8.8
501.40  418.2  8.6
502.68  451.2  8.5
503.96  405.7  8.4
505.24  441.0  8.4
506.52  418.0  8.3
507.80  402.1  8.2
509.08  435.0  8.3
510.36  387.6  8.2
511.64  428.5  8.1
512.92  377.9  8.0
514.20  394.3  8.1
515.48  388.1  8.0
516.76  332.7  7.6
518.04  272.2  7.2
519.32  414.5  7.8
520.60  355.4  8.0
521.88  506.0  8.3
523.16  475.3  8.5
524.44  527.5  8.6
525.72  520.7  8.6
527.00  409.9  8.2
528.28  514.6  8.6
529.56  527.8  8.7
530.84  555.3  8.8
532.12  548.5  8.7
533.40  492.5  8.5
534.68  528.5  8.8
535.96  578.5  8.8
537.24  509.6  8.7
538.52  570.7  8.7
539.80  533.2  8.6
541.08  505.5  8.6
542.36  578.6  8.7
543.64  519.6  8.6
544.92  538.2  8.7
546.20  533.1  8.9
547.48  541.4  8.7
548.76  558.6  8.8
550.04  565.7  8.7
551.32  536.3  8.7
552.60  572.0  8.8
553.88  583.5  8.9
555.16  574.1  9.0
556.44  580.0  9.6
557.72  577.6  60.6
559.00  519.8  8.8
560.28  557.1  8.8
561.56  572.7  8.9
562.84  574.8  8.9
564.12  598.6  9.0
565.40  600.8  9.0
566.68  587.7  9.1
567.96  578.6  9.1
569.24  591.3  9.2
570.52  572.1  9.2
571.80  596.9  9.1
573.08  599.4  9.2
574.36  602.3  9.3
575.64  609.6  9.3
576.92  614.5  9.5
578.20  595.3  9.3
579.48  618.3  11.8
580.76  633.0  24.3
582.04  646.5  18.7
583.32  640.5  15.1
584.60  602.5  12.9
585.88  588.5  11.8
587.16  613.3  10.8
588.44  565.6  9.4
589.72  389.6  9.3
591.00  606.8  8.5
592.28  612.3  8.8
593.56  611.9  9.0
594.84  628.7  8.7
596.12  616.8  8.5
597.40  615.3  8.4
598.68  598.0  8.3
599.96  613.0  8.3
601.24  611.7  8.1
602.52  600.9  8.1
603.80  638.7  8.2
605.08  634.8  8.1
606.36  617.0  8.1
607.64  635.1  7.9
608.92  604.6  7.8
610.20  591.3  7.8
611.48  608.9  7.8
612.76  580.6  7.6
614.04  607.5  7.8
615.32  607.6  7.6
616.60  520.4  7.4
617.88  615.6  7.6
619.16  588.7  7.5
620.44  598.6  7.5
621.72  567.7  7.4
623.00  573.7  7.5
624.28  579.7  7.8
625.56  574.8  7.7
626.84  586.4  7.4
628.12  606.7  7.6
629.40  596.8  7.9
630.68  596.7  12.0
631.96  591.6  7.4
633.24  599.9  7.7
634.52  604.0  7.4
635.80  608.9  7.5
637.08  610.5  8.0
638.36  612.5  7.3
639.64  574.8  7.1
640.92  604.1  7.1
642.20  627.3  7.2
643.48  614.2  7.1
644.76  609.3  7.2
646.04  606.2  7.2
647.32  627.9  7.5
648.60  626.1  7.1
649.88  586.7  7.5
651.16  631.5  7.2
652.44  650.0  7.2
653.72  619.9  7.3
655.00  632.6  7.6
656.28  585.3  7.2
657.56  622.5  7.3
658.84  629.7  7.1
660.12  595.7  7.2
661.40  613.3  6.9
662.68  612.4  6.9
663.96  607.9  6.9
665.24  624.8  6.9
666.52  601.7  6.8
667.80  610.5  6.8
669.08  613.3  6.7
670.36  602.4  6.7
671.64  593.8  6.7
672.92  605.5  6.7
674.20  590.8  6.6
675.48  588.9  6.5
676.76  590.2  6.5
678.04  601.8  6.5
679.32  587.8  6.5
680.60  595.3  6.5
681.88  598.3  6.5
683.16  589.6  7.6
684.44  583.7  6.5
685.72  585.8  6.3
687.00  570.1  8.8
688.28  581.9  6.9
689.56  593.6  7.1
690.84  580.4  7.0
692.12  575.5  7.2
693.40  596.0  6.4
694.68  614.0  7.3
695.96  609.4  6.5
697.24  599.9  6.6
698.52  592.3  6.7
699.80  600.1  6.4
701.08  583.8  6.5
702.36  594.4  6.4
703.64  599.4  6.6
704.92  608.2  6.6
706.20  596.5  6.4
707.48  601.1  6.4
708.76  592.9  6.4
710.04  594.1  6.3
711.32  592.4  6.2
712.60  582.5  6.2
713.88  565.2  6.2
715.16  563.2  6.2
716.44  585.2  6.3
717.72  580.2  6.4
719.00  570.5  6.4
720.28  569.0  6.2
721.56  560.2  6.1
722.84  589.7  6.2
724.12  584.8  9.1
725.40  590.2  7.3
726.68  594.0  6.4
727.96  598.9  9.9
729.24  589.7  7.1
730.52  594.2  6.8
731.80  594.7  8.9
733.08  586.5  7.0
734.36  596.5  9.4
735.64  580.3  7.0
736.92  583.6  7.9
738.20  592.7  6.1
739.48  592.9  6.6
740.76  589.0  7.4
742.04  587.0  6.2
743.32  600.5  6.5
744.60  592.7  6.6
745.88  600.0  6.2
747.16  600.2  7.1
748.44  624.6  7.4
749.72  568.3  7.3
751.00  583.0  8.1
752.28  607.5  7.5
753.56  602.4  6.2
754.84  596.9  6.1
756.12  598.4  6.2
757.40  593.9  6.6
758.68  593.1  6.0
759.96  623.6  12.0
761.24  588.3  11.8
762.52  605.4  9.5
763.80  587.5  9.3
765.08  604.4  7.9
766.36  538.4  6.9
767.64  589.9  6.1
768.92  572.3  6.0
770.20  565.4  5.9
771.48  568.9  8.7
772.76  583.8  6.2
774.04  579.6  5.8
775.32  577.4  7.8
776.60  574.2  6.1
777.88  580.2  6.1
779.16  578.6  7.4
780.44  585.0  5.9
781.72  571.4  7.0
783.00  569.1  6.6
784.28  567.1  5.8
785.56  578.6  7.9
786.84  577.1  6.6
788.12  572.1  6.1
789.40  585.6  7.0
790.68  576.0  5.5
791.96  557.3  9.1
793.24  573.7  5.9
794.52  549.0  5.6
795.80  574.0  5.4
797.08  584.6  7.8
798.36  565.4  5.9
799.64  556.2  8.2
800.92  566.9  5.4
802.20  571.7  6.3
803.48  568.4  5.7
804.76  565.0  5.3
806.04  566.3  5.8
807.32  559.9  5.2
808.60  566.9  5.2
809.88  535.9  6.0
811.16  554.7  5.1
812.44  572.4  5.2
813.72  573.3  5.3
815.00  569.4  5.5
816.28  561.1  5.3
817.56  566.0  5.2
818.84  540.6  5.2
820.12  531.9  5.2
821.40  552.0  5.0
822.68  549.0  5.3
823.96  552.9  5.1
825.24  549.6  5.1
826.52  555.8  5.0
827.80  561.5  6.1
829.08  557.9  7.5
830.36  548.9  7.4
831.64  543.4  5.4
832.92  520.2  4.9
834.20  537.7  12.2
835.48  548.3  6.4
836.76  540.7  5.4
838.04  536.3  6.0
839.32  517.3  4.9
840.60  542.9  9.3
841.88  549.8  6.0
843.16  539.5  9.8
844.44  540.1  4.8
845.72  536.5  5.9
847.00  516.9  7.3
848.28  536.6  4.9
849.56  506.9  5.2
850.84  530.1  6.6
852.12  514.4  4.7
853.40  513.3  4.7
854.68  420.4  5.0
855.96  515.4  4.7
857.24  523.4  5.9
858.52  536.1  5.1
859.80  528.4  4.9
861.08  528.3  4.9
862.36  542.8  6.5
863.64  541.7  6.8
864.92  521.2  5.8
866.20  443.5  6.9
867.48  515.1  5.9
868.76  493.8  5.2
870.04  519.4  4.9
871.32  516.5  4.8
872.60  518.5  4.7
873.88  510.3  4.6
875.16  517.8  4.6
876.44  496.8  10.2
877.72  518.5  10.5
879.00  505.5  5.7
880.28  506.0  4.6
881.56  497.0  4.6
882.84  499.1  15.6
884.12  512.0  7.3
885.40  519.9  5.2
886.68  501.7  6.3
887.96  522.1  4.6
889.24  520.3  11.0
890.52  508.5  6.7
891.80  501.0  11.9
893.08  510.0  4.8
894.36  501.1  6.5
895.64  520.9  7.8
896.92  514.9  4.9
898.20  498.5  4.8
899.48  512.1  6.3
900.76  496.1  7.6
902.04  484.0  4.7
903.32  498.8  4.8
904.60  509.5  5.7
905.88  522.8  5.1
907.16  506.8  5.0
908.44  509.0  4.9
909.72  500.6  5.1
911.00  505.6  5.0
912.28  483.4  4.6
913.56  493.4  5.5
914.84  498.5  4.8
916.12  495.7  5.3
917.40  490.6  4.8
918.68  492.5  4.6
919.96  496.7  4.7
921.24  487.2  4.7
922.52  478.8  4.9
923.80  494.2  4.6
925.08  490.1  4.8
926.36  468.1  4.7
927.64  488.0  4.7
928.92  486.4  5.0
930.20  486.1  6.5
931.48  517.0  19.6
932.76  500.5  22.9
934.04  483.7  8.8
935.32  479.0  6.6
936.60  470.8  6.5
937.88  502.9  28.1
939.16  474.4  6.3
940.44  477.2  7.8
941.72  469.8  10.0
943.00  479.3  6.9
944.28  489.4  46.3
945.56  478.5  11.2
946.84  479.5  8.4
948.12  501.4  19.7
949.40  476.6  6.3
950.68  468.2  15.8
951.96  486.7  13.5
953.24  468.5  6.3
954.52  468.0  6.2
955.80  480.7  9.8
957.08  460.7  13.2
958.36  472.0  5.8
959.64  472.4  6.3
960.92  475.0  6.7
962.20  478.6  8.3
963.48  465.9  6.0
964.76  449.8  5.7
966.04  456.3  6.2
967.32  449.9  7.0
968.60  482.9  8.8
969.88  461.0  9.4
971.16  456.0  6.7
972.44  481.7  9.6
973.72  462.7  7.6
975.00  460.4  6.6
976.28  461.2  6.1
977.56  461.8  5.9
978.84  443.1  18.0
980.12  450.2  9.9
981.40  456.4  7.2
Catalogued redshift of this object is 0.00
